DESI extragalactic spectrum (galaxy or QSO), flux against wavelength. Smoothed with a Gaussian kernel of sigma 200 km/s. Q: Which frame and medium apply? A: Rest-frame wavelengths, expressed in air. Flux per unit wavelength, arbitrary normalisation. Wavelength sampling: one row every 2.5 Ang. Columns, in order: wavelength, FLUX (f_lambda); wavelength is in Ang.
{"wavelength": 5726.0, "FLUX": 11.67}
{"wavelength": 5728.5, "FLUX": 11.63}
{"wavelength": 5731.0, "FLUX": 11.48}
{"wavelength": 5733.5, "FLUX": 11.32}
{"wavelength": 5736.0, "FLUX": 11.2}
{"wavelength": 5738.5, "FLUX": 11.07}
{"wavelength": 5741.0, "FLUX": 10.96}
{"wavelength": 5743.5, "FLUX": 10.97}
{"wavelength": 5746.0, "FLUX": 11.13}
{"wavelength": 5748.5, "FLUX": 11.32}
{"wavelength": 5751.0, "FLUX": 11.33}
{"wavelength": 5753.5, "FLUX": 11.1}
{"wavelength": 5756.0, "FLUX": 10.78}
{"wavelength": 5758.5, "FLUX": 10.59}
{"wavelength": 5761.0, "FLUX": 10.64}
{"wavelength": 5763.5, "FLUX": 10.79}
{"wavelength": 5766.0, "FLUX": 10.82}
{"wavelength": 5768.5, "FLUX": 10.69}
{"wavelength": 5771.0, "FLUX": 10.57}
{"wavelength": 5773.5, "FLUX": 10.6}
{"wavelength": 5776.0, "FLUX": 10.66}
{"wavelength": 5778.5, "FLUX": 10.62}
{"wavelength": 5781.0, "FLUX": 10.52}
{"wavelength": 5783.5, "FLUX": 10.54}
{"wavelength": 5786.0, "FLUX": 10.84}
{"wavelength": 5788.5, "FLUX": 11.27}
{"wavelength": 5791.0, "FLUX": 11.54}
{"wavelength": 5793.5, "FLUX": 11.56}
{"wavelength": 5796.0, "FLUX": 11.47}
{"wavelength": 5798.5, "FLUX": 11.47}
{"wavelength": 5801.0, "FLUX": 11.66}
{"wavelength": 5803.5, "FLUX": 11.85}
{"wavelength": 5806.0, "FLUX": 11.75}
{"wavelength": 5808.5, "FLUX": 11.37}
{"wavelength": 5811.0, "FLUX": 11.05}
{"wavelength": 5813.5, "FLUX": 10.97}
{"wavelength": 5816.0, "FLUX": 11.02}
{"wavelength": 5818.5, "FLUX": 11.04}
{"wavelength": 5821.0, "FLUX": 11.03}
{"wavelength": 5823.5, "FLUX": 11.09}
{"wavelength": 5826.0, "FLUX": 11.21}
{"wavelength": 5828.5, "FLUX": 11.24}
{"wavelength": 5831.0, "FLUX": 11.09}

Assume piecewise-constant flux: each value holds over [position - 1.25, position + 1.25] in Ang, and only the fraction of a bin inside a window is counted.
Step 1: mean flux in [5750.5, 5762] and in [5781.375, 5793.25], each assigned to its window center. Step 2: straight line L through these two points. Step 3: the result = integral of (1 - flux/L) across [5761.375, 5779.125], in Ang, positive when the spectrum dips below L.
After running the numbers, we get 0.44 Ang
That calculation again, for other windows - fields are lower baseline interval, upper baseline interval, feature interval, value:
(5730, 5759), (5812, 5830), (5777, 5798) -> 0.08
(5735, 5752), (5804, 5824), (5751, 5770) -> 0.58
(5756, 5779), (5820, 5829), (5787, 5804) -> -0.97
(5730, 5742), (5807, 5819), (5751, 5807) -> 0.66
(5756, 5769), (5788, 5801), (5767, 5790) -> 0.81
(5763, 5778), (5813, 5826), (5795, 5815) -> -0.92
